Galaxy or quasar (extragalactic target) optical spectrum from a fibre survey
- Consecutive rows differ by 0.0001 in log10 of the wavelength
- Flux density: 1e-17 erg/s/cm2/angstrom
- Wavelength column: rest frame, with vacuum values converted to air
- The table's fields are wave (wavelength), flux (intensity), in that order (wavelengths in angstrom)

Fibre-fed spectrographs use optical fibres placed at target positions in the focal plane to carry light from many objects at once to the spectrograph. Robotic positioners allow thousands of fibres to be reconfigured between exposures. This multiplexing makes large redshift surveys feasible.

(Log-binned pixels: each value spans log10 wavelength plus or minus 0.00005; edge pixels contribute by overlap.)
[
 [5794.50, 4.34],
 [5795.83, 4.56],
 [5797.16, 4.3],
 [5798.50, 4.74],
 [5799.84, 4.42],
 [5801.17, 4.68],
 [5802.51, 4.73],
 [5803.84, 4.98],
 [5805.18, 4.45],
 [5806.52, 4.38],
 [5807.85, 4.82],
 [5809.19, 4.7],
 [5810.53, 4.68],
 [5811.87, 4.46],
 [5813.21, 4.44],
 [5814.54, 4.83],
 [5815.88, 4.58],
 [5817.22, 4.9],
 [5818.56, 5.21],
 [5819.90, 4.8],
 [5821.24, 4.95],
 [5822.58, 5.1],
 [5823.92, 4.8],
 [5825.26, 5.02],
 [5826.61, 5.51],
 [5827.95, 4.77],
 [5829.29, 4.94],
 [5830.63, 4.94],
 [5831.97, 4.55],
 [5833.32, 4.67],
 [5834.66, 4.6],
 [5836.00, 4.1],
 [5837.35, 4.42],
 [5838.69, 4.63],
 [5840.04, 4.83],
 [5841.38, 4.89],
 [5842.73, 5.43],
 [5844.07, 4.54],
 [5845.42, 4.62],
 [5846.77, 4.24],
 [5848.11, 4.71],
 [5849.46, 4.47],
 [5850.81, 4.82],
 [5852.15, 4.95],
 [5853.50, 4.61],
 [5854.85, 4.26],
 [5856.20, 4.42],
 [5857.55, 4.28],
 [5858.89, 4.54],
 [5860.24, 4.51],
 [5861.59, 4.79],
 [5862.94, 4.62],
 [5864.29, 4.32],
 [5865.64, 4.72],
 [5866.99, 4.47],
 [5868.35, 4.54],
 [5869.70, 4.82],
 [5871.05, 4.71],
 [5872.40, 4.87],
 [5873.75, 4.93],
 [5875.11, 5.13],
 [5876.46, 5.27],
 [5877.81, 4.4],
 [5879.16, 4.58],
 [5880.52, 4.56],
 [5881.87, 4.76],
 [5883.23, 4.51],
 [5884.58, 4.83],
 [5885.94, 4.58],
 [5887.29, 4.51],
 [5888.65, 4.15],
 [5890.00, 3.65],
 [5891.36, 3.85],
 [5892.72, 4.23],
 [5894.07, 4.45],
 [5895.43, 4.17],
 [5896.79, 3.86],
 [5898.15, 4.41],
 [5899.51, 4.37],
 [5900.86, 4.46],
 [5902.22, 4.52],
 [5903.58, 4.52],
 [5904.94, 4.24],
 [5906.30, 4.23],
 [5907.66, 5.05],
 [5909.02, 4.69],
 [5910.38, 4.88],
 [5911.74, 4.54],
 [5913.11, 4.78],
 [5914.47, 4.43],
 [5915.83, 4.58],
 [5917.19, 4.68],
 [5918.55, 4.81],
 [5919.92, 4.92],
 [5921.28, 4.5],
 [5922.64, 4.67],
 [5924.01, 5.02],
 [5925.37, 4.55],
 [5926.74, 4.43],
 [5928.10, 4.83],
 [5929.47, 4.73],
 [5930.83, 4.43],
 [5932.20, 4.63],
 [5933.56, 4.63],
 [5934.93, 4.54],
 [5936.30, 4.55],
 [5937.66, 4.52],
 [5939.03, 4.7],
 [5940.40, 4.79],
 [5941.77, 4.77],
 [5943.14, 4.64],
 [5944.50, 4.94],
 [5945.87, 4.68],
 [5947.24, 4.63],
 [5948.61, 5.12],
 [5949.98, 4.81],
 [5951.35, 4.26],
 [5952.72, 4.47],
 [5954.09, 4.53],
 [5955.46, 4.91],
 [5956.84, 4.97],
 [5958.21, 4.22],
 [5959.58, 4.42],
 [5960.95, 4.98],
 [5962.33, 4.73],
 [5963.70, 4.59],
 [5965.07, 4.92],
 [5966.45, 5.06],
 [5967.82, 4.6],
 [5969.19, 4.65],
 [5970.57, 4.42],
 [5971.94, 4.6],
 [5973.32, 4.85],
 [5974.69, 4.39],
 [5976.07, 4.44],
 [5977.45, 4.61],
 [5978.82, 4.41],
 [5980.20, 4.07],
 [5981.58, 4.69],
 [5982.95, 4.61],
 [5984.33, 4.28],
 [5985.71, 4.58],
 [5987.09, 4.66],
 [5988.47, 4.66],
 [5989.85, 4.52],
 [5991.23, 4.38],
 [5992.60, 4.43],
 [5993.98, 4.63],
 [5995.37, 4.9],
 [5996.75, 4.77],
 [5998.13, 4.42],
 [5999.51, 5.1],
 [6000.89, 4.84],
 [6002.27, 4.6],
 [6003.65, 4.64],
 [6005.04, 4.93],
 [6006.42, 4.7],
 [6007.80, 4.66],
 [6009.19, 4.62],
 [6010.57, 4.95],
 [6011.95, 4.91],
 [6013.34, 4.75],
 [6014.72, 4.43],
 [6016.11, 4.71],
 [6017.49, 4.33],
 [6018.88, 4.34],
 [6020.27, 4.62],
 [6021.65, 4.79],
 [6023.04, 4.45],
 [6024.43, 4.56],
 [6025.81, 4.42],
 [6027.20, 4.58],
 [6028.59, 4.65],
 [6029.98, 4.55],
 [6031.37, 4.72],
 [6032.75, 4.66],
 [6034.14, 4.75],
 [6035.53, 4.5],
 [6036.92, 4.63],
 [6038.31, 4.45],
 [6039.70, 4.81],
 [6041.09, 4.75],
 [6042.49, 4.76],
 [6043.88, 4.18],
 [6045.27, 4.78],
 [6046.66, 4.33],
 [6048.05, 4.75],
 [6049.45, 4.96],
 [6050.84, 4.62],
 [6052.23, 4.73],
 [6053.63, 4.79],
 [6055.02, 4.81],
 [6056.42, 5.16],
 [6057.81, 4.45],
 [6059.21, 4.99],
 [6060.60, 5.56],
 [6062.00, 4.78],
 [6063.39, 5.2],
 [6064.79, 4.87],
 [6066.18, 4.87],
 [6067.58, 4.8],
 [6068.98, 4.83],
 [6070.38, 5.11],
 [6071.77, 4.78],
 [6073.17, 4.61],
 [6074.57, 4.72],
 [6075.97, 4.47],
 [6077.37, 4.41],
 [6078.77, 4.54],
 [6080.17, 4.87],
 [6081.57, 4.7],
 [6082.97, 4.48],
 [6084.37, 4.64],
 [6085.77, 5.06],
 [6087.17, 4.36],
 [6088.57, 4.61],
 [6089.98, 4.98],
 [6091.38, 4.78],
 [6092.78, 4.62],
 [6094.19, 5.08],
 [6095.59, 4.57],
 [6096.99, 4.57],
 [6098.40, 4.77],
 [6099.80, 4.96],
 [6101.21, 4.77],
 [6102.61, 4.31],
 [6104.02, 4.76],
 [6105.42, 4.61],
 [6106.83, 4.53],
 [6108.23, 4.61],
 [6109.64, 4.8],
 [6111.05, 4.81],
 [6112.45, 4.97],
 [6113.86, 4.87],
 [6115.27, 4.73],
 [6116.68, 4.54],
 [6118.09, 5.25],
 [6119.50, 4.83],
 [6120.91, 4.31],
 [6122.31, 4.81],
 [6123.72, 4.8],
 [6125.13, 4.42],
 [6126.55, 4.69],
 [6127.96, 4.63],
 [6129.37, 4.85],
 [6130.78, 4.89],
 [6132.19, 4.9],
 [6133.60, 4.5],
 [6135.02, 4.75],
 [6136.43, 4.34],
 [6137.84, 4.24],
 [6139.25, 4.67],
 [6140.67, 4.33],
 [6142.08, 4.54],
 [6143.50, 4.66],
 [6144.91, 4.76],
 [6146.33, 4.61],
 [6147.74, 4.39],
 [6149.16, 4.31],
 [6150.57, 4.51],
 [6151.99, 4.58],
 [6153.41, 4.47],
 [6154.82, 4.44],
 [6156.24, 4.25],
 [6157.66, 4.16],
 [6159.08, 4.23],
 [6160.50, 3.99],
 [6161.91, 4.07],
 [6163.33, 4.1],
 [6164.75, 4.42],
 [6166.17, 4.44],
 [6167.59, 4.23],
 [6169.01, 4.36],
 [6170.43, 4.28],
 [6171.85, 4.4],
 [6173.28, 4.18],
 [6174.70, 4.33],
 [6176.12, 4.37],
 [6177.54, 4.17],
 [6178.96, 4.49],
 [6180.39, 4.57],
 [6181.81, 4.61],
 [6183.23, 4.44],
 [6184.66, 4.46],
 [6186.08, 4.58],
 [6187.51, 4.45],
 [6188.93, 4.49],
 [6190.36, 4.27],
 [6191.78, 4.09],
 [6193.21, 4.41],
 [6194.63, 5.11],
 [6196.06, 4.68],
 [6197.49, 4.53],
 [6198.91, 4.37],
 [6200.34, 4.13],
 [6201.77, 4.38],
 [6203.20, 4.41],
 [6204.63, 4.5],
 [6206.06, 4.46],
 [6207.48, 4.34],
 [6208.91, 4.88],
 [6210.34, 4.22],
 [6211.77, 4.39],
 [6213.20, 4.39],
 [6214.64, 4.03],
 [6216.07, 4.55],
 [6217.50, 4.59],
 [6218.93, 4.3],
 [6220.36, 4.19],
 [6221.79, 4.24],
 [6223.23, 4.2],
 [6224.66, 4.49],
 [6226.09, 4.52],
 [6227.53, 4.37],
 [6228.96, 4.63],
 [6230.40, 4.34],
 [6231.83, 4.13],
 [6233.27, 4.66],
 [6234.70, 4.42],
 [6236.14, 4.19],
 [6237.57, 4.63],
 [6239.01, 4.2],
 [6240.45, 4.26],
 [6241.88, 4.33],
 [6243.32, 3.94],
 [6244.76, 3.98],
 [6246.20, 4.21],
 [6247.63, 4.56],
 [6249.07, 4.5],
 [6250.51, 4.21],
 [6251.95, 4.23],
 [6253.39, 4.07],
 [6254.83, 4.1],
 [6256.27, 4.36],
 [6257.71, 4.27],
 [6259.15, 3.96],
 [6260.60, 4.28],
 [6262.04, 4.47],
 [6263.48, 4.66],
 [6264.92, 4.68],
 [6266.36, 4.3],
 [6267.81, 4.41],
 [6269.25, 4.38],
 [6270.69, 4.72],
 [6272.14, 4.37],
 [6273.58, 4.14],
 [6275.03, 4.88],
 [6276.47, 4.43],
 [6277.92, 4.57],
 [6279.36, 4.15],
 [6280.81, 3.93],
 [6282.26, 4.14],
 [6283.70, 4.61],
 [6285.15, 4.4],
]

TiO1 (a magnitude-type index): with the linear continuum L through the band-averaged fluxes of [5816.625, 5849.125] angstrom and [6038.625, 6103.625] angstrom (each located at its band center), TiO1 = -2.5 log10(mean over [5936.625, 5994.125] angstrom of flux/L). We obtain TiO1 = 0.03 mag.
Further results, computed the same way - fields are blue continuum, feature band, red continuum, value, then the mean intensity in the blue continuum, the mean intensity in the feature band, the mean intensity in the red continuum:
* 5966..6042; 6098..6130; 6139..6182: -0.06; 4.62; 4.72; 4.38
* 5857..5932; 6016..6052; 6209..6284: -0.03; 4.56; 4.6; 4.34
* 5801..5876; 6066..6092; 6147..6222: -0.05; 4.71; 4.71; 4.38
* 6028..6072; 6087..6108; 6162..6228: -0.01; 4.77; 4.69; 4.4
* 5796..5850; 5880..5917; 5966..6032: 0.06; 4.72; 4.44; 4.61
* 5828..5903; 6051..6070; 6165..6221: -0.10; 4.57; 4.91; 4.41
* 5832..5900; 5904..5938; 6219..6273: -0.03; 4.55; 4.63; 4.34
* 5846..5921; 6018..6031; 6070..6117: 0.02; 4.55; 4.55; 4.7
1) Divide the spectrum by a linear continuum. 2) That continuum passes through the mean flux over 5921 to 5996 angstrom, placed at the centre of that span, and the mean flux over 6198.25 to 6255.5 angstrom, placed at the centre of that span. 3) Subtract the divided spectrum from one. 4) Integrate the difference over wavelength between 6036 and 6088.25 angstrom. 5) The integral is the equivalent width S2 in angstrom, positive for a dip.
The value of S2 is -2.6 angstrom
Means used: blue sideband 4.63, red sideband 4.34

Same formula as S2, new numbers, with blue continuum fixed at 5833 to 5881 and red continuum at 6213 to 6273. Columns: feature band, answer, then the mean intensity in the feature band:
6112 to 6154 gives -2.0 angstrom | 4.64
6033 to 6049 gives -0.4 angstrom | 4.61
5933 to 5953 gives -0.4 angstrom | 4.67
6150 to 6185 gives 0.5 angstrom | 4.34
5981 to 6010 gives -0.7 angstrom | 4.65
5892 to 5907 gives 1.0 angstrom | 4.31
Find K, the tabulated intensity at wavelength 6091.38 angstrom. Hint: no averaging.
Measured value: 4.78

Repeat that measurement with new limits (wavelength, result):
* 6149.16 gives 4.31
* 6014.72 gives 4.43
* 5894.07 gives 4.45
